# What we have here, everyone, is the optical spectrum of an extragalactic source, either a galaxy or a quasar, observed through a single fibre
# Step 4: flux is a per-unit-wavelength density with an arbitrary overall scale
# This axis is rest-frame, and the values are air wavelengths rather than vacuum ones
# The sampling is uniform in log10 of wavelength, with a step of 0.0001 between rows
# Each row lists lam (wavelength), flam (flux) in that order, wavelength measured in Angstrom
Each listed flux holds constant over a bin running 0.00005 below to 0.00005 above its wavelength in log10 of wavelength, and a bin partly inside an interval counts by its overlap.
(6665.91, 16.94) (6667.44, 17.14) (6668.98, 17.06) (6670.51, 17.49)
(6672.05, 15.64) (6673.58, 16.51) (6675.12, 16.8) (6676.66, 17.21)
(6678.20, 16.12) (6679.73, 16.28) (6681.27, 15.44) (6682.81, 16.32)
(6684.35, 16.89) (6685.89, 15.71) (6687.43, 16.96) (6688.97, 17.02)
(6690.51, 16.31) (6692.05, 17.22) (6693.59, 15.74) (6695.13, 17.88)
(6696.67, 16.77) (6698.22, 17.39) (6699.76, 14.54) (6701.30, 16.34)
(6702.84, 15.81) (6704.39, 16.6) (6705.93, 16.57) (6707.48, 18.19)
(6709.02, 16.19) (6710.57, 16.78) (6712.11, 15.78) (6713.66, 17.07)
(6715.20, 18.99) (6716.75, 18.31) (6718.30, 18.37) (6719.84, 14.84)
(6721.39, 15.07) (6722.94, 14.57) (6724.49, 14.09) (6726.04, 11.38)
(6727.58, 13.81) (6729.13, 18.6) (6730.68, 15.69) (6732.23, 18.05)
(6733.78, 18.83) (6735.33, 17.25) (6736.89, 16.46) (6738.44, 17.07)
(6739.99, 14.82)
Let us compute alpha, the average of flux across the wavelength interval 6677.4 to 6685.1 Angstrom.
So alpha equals 16.2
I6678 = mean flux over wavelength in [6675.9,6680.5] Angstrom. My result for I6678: 16.6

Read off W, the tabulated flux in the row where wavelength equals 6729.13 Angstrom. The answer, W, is 18.6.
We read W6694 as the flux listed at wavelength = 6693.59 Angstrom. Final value 15.74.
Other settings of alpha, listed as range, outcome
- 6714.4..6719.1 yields 18.5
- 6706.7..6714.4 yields 16.8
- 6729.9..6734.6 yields 17.5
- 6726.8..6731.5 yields 16.1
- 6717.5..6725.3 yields 15.4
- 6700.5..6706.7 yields 16.3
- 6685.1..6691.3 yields 16.5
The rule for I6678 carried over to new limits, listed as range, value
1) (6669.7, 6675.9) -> 16.6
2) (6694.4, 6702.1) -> 16.6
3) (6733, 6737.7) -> 17.5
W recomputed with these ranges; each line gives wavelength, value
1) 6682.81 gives 16.32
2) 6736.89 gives 16.46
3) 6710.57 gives 16.78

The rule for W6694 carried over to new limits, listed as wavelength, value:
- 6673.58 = 16.51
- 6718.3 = 18.37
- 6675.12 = 16.8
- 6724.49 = 14.09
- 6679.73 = 16.28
